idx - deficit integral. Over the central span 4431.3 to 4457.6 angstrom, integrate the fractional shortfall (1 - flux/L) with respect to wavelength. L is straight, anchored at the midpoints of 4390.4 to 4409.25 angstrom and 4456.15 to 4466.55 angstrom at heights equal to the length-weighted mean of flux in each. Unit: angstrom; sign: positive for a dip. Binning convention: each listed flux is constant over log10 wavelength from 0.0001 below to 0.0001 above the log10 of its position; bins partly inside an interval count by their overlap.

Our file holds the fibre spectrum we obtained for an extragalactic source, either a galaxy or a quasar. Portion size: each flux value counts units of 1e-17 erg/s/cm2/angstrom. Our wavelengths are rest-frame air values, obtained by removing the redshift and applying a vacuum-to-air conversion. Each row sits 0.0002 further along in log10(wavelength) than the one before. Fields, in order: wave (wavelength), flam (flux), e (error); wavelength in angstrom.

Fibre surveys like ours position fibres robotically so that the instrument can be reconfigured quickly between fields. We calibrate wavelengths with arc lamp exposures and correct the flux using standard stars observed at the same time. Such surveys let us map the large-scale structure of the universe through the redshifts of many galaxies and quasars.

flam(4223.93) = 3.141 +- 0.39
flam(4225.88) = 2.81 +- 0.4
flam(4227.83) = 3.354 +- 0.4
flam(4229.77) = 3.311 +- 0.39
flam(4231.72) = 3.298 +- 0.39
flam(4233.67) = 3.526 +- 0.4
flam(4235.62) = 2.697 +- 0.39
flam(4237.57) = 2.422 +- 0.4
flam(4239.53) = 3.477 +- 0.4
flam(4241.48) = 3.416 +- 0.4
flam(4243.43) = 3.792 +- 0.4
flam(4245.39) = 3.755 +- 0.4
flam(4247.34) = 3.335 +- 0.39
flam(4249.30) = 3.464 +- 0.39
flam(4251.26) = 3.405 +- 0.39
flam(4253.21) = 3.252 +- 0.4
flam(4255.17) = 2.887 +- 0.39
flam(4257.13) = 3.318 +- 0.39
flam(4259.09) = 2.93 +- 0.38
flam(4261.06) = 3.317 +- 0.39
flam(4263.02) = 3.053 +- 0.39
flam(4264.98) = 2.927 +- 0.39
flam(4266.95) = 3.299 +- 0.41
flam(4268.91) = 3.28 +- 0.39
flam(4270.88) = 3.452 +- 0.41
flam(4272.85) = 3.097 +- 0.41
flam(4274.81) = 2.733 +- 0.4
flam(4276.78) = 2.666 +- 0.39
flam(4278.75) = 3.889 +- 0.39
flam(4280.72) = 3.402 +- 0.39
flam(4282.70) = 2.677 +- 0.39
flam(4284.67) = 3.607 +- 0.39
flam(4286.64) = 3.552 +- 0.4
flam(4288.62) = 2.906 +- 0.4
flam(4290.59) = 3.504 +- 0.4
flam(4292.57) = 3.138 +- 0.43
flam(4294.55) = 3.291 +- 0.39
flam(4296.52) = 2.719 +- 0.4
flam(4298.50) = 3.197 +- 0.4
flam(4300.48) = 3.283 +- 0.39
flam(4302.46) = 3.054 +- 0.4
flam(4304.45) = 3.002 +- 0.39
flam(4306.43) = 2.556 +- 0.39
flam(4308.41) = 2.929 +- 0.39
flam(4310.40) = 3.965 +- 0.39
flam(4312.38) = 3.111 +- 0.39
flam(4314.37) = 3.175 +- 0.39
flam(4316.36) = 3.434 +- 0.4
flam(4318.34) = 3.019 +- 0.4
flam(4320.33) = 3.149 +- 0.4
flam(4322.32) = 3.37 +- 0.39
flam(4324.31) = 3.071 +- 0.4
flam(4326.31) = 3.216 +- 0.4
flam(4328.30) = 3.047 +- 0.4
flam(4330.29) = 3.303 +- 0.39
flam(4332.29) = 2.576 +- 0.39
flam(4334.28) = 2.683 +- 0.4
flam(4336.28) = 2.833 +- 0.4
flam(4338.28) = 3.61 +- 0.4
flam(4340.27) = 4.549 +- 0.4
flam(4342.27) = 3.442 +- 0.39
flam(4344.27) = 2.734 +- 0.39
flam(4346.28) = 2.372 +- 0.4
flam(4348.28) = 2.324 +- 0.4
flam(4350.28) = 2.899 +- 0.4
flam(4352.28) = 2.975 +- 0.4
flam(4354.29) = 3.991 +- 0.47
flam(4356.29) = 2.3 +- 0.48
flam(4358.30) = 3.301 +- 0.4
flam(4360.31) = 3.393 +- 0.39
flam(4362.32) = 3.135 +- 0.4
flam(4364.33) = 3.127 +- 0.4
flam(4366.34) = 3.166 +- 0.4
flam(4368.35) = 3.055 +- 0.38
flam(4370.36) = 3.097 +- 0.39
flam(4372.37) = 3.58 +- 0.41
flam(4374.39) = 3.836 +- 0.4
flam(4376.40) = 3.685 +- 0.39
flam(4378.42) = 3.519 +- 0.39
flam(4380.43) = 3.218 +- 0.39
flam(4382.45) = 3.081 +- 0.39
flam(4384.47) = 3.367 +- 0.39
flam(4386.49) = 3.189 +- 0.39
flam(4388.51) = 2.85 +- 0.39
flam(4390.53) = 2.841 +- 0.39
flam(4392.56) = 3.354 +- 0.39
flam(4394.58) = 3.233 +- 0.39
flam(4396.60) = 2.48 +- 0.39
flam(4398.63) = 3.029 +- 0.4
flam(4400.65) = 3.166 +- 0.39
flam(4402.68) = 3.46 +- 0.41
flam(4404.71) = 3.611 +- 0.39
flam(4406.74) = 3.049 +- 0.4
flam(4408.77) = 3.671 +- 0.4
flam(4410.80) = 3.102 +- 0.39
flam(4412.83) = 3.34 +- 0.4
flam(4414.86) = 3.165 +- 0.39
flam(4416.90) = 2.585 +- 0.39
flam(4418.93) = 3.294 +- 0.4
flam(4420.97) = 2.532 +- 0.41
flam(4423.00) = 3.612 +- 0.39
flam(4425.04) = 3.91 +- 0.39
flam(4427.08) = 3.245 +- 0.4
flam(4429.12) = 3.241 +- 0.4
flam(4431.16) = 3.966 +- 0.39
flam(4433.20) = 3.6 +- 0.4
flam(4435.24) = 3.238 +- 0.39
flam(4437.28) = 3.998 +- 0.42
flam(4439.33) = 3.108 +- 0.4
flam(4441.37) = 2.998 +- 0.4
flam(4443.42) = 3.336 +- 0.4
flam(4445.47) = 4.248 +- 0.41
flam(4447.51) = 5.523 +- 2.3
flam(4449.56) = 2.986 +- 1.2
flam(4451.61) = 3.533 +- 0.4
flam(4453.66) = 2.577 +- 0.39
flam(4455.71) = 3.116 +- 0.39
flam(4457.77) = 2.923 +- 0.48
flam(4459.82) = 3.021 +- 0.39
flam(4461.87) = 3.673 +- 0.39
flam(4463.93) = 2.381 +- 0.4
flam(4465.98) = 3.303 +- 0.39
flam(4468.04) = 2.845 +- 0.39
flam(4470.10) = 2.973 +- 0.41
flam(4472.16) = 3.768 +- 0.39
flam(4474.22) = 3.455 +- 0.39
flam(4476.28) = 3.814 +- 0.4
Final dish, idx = -3.6 angstrom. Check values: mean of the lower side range 3.19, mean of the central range 3.52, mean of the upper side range 3.05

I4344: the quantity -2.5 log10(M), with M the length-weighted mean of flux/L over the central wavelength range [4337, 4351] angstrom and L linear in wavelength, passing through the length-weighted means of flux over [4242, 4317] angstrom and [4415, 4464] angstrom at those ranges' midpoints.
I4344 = 0.05 mag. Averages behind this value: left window 3.22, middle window 3.13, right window 3.38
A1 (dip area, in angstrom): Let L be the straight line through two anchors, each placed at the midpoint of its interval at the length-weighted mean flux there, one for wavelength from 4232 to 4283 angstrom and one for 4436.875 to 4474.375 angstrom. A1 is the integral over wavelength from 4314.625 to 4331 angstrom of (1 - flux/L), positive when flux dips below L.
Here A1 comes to 0.3 angstrom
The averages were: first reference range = 3.22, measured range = 3.2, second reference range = 3.34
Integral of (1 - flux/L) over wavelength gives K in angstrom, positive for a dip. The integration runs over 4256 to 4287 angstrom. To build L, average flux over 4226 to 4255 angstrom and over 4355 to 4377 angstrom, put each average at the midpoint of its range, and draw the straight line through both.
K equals 0.9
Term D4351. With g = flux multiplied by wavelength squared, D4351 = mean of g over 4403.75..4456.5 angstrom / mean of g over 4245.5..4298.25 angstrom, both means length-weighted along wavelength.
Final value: 1.14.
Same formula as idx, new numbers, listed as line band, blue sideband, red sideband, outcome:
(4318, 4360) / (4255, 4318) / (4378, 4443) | 1.49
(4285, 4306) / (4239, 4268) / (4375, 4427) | 0.76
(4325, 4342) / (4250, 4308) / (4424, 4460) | 0.16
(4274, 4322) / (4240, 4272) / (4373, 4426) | 1.72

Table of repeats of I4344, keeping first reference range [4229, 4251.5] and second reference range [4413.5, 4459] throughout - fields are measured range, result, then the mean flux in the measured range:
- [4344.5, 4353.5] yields 0.25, 2.68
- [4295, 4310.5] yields 0.10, 3.05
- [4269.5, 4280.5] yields 0.05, 3.19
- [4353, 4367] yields 0.06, 3.2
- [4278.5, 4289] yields 0.00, 3.32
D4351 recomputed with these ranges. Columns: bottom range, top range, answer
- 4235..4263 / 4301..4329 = 1.00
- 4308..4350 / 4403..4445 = 1.11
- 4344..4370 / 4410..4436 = 1.14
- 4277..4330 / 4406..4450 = 1.14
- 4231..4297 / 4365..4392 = 1.07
